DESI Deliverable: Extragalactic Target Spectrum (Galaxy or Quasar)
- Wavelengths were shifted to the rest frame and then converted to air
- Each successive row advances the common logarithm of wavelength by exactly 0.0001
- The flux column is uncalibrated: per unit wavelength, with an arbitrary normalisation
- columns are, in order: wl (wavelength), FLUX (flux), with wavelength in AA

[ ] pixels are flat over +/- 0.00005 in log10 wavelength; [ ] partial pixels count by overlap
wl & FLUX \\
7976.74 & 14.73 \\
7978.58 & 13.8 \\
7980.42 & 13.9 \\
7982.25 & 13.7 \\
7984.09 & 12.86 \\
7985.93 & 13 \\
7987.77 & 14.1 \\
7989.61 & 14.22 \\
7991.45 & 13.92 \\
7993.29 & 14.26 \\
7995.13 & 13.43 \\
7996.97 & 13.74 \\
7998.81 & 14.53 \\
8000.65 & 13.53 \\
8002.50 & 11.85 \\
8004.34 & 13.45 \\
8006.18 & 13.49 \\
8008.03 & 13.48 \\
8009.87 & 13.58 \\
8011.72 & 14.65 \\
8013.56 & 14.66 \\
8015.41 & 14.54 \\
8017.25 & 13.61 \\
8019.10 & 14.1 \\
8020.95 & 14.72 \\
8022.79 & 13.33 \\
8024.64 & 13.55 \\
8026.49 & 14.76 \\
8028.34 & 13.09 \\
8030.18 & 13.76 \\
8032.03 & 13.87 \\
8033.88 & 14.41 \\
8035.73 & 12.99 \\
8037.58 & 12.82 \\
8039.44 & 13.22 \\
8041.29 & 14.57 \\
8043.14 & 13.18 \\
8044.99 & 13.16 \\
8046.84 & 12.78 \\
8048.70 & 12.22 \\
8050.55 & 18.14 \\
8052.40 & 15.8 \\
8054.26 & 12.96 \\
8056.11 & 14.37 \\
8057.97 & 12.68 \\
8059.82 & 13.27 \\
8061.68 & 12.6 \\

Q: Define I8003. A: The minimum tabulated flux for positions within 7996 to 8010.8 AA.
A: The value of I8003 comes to 11.85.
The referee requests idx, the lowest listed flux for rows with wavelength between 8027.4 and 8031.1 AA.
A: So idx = 13.09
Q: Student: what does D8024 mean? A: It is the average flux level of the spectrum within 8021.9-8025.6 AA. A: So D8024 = 13.4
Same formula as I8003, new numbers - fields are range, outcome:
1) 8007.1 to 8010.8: 13.48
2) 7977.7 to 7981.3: 13.8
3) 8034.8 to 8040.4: 12.82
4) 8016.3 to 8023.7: 13.33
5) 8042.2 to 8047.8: 12.78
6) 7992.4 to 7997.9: 13.43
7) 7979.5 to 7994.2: 12.86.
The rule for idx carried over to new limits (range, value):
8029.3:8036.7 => 12.99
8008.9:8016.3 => 13.58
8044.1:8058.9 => 12.22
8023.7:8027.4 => 13.55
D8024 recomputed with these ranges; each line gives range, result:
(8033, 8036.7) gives 13.7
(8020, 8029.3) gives 13.9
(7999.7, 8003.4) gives 12.7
